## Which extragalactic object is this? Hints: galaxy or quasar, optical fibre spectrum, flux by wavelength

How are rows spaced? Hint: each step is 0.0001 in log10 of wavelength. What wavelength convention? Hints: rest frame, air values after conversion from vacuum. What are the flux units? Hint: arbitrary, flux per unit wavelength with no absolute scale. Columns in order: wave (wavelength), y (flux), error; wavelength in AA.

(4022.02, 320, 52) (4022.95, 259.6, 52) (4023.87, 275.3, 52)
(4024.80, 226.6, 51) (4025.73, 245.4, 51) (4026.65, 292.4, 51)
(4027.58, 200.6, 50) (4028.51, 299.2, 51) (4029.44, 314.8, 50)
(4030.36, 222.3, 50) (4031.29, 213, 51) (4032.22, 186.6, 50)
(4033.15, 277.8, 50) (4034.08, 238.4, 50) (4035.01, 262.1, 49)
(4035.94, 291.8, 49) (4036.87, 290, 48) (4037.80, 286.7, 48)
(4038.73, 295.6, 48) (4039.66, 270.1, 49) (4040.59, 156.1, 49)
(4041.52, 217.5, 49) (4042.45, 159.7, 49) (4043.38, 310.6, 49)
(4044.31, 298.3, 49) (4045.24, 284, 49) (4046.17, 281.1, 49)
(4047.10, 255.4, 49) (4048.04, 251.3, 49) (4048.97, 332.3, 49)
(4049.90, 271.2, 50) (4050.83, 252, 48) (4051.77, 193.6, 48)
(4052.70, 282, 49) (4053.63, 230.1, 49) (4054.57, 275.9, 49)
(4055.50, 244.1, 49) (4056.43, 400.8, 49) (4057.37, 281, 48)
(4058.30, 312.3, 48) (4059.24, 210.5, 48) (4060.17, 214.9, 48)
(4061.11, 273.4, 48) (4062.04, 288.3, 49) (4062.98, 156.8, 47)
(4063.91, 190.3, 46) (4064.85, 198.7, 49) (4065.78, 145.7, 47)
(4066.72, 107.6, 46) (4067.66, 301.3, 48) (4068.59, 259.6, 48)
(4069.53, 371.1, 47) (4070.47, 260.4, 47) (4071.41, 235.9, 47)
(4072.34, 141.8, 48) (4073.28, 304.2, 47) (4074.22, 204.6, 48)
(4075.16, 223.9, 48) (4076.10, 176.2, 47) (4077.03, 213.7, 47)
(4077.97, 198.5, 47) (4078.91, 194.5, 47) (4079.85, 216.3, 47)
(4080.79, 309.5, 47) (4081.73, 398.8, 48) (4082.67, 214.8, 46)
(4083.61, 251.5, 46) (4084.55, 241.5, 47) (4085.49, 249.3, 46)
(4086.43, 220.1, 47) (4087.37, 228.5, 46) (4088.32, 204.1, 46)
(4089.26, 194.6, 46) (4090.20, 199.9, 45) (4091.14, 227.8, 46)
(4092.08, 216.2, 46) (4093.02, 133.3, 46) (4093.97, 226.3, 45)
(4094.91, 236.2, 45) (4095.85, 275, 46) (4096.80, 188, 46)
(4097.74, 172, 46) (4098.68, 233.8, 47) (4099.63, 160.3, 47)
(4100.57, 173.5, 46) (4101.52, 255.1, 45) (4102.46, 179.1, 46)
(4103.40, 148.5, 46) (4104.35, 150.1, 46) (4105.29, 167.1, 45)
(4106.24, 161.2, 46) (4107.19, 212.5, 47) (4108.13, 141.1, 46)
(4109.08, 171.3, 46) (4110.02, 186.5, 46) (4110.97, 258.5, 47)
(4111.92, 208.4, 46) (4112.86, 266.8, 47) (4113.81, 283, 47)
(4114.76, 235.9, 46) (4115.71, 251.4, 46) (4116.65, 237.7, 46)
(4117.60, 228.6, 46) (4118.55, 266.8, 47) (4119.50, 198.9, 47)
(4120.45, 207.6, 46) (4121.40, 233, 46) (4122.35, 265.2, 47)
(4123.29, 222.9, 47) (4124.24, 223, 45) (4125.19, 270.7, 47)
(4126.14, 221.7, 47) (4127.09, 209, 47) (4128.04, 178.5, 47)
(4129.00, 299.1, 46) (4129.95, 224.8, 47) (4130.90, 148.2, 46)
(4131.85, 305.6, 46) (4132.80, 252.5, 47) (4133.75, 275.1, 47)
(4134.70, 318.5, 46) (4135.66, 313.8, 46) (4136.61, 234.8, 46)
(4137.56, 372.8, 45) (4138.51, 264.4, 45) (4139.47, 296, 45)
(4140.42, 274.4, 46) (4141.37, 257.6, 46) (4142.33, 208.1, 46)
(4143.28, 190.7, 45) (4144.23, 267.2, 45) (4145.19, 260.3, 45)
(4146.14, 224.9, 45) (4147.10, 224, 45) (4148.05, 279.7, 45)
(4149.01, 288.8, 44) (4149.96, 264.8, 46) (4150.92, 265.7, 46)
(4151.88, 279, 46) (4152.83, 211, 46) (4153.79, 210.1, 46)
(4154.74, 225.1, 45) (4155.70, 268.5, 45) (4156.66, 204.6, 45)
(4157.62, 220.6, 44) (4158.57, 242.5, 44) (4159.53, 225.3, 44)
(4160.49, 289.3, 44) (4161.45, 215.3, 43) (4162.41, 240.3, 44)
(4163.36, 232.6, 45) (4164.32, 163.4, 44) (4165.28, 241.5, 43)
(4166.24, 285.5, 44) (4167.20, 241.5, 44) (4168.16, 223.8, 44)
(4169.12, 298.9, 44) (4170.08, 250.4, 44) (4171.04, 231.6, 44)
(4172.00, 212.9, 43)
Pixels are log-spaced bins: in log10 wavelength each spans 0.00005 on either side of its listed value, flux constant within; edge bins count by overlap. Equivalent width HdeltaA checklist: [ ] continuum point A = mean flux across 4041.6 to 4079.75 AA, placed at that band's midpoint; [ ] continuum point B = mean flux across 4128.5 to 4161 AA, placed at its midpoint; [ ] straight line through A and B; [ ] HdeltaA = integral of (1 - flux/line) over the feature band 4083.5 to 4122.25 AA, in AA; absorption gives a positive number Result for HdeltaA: 5.9 AA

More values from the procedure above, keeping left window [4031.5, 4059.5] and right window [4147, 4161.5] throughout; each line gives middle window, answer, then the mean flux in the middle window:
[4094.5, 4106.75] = 3.00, 192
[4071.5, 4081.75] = 1.22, 228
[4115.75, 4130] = 1.00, 233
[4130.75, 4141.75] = -1.38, 280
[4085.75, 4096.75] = 1.79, 214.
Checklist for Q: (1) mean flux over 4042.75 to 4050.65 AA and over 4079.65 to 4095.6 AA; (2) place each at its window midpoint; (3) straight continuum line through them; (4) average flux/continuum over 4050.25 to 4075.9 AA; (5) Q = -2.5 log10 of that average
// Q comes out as 0.09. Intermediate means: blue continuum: 282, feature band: 242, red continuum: 234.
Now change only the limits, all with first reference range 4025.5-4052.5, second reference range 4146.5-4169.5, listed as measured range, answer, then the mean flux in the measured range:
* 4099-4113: 0.31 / 188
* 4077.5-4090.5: 0.06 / 238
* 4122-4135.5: 0.00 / 245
